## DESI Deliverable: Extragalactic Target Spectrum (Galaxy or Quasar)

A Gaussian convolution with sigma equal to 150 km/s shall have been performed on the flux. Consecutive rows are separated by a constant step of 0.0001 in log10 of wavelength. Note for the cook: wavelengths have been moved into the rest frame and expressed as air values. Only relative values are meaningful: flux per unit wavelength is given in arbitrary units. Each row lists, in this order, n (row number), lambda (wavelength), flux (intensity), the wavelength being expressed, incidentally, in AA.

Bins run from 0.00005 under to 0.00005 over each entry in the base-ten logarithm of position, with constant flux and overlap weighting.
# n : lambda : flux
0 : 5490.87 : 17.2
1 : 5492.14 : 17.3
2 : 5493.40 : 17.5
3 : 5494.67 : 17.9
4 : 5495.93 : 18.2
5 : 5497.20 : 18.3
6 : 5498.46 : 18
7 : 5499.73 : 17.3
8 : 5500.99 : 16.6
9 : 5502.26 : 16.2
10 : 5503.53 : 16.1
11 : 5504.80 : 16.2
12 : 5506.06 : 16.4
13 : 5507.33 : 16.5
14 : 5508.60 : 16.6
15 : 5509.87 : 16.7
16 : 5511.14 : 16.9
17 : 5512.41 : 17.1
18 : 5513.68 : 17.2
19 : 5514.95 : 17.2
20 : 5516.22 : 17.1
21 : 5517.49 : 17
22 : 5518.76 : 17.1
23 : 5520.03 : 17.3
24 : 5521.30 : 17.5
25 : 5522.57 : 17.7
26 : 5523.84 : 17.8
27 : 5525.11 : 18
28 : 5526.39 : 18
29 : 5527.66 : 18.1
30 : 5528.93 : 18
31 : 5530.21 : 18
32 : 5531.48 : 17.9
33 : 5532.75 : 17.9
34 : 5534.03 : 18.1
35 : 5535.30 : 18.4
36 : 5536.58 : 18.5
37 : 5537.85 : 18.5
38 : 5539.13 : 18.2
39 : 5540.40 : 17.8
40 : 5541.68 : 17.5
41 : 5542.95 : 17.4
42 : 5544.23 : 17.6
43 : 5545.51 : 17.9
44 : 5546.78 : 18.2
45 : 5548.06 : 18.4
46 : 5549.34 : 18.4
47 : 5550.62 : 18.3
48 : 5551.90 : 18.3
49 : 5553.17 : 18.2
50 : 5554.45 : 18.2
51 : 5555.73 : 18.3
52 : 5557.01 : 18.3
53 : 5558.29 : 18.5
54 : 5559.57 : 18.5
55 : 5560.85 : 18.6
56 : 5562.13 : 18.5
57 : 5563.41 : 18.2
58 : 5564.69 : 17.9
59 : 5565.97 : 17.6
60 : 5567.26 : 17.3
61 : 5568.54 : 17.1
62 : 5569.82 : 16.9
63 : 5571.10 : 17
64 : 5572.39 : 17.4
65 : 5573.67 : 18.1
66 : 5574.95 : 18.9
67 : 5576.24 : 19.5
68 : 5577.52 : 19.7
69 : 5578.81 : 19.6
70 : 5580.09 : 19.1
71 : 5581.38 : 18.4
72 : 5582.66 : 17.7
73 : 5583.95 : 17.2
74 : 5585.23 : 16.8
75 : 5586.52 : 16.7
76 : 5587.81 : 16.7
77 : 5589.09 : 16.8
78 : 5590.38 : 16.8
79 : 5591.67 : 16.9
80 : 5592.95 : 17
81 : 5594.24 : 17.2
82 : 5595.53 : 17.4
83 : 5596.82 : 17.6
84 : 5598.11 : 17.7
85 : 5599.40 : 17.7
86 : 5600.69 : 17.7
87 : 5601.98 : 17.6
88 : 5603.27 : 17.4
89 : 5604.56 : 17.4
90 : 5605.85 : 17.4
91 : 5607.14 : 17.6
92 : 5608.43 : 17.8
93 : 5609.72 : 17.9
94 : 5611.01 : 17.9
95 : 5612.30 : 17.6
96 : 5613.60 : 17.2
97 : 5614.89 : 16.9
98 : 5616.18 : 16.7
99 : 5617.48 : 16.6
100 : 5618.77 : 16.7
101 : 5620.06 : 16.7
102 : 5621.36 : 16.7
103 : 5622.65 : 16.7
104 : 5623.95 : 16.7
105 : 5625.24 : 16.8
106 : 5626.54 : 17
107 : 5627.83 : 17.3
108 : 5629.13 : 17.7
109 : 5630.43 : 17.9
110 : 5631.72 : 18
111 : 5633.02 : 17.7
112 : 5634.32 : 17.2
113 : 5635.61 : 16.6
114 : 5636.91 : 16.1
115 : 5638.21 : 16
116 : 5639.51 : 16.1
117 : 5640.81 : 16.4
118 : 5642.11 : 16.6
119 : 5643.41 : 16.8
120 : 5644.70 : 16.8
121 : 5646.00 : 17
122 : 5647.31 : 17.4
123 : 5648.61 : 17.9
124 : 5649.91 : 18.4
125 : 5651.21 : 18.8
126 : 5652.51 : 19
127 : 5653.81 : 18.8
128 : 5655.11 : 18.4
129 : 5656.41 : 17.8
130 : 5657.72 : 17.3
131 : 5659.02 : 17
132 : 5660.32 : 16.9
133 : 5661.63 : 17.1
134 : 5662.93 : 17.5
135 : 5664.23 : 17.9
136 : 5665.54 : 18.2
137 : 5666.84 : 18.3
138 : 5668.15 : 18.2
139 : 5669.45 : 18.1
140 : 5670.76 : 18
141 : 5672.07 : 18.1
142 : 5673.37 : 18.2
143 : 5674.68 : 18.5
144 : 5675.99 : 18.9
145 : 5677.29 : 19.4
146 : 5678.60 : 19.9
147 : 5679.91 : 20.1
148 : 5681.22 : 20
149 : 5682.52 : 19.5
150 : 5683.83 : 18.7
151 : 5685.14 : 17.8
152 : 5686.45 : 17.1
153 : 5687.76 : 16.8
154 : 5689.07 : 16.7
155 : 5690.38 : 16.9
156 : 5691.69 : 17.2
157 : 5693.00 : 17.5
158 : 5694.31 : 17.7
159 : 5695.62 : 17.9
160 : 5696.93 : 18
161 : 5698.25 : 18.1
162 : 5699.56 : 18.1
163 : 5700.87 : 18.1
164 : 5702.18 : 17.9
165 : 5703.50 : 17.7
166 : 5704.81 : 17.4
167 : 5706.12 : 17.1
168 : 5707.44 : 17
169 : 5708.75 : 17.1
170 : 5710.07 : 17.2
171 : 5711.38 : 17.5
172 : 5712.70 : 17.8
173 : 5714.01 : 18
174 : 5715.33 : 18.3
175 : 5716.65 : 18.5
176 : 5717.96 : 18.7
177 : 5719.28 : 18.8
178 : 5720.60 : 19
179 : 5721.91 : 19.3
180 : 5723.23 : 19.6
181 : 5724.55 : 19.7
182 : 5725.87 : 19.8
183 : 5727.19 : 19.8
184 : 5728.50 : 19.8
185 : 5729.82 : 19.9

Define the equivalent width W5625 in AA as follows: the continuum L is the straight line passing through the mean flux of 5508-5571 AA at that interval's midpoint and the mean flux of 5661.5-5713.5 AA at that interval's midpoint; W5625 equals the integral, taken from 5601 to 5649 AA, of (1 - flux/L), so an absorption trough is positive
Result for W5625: 2.2 AA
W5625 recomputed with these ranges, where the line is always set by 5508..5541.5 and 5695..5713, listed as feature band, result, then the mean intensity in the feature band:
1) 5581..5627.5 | 1.1 AA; 17.2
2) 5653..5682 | -1.1 AA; 18.3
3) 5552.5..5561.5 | -0.4 AA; 18.4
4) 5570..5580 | -0.5 AA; 18.5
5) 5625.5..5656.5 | 0.4 AA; 17.4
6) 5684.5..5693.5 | 0.3 AA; 17.1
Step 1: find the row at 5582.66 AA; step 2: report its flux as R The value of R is 17.7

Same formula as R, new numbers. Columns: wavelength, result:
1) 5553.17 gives 18.2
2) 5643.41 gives 16.8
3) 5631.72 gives 18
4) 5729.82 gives 19.9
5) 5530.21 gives 18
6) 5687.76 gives 16.8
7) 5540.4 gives 17.8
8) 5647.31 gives 17.4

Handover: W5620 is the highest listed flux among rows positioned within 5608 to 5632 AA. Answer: 18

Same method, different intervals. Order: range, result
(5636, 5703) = 20.1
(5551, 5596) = 19.7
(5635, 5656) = 19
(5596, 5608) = 17.7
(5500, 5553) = 18.5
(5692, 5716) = 18.3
